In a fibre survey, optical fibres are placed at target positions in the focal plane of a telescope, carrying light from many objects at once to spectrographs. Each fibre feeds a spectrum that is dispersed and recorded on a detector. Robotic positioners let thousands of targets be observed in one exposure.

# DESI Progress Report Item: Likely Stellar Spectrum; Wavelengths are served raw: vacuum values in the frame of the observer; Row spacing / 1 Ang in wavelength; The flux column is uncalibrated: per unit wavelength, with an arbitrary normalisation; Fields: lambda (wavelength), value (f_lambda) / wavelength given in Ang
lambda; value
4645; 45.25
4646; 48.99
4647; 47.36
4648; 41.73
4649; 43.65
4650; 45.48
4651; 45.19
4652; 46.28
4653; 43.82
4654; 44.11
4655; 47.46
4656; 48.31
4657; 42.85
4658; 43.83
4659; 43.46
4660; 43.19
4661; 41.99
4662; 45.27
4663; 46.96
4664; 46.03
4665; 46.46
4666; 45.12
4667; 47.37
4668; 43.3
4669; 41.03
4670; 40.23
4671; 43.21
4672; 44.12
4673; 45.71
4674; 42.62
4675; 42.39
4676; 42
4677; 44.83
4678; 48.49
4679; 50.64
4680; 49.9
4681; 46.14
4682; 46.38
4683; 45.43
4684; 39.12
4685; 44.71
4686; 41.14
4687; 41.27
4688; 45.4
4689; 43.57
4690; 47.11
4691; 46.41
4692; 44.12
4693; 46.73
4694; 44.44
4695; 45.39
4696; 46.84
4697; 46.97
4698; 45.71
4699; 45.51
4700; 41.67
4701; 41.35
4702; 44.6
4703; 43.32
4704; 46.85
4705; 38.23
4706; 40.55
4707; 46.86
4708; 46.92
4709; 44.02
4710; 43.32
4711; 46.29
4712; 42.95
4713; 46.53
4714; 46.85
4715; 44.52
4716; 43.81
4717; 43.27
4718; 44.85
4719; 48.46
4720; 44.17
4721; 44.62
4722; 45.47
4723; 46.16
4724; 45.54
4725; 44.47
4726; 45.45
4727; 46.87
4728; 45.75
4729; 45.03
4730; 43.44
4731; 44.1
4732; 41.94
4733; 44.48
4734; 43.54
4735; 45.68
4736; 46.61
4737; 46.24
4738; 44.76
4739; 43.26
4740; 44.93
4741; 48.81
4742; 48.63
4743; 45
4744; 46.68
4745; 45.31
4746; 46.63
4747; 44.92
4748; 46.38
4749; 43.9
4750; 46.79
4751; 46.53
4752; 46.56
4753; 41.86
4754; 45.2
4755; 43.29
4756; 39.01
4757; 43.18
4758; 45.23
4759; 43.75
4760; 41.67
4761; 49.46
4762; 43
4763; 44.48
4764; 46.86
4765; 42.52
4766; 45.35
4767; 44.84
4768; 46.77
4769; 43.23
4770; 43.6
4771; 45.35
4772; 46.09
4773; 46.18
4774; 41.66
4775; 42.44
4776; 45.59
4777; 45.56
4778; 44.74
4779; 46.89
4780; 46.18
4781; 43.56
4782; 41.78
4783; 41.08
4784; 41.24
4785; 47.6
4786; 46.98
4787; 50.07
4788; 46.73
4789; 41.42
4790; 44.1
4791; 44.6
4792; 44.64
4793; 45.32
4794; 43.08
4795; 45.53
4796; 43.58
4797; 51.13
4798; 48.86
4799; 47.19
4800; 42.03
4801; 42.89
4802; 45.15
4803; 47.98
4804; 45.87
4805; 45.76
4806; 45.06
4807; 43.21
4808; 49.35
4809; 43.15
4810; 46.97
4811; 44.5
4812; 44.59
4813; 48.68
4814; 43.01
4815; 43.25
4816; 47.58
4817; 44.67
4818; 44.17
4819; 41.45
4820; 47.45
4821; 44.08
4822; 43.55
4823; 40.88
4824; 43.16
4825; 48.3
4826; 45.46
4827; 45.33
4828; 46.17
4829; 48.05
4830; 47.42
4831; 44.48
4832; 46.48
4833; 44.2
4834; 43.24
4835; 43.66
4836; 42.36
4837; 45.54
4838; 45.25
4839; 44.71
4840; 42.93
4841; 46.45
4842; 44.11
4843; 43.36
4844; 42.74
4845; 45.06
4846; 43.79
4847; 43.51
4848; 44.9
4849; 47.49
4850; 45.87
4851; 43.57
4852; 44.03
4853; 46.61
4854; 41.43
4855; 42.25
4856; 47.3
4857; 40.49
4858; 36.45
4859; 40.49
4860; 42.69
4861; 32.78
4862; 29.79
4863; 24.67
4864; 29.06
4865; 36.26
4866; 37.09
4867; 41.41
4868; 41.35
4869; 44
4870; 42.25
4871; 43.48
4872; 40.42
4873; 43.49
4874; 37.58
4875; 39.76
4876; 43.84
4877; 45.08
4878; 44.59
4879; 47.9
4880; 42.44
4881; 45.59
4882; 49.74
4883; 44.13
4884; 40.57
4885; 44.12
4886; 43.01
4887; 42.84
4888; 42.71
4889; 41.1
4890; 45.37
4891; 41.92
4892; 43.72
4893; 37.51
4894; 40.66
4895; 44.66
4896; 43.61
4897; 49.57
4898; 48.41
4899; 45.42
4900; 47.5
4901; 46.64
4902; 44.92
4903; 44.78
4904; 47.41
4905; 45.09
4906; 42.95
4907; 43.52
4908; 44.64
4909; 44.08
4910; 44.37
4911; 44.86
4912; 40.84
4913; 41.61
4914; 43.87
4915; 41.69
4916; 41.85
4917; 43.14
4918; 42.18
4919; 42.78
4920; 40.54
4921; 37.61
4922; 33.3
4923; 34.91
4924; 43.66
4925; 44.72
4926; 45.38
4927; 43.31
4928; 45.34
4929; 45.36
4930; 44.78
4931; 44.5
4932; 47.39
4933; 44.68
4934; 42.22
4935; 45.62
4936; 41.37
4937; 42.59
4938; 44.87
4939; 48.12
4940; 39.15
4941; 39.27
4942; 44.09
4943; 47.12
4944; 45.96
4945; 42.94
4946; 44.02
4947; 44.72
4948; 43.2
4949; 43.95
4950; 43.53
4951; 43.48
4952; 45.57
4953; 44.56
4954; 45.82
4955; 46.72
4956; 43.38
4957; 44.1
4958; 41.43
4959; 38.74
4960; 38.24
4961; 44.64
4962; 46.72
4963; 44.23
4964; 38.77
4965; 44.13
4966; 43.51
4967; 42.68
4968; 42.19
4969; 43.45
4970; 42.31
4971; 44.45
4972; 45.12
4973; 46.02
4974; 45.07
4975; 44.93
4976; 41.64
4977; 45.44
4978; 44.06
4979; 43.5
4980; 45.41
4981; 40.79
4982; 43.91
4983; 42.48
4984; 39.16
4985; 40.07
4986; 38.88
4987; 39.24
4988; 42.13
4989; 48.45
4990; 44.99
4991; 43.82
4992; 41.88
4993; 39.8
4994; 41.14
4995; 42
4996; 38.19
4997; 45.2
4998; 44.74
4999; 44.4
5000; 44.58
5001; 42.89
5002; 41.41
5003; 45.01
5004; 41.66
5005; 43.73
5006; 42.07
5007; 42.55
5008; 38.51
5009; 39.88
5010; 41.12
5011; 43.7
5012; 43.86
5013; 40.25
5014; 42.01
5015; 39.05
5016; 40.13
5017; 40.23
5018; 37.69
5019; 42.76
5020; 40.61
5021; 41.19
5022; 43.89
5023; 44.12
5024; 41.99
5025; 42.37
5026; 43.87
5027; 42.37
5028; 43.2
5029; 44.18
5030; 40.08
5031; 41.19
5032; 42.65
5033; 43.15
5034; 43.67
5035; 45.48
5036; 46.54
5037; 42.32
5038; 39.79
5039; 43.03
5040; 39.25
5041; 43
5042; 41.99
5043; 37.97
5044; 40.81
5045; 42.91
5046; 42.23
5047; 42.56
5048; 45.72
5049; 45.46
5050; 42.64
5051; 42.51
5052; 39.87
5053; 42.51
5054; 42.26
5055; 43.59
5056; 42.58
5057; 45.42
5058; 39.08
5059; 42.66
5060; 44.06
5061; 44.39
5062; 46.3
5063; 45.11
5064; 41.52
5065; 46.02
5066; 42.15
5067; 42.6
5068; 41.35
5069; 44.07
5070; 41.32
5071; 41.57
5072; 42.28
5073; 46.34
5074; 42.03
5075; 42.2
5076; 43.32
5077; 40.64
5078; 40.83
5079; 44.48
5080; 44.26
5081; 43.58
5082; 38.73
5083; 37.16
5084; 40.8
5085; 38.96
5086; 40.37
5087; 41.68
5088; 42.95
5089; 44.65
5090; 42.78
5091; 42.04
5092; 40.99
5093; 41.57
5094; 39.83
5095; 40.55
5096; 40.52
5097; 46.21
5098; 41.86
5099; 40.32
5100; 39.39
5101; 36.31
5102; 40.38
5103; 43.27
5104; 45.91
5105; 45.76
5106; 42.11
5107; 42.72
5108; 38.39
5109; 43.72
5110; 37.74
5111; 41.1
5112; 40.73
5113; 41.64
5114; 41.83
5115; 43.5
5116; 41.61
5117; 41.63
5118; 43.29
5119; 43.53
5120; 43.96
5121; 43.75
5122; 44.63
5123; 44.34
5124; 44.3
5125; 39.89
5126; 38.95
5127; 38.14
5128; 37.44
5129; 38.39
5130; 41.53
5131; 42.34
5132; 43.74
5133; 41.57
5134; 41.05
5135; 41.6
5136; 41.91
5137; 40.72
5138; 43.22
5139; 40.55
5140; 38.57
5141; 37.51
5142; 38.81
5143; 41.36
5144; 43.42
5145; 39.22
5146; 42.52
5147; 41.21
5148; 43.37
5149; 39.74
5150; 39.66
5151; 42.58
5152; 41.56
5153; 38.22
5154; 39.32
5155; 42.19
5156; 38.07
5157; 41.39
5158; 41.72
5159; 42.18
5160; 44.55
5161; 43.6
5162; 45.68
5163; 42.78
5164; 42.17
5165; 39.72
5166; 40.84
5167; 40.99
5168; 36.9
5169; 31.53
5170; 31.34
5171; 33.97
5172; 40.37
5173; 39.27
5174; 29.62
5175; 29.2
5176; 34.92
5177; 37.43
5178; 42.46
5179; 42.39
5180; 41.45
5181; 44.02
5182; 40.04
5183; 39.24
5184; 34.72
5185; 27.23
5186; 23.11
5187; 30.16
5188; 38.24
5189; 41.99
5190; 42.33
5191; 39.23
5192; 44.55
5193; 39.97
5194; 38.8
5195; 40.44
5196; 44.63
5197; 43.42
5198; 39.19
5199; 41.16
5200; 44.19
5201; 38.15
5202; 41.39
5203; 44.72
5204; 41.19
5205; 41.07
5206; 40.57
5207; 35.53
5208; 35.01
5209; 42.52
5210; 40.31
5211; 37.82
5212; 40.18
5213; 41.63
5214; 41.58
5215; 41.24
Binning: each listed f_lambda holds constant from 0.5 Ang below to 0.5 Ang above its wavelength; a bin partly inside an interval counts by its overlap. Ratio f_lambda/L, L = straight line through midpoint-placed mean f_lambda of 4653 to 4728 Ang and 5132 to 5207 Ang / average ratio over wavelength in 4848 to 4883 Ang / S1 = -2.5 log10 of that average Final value 0.041 mag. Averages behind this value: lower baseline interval 44.7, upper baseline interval 39.7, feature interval 41.3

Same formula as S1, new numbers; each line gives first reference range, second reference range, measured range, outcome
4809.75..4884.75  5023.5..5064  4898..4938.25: -0.01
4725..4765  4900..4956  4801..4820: -0.02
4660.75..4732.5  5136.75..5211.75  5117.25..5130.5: -0.04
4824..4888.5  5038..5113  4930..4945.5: -0.04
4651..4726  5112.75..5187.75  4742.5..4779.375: -0.02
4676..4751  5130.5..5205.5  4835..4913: 0.01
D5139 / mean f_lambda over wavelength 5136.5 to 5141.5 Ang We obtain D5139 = 40.1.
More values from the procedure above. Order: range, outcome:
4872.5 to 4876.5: 41.2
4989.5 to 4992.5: 43.6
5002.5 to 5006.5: 43.1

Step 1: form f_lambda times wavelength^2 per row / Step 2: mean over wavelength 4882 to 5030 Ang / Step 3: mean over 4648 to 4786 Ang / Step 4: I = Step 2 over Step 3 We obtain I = 1.06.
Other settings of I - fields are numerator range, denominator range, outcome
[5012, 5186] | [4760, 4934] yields 1.04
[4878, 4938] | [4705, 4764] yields 1.04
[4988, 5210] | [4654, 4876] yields 1.07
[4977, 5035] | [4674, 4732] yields 1.07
